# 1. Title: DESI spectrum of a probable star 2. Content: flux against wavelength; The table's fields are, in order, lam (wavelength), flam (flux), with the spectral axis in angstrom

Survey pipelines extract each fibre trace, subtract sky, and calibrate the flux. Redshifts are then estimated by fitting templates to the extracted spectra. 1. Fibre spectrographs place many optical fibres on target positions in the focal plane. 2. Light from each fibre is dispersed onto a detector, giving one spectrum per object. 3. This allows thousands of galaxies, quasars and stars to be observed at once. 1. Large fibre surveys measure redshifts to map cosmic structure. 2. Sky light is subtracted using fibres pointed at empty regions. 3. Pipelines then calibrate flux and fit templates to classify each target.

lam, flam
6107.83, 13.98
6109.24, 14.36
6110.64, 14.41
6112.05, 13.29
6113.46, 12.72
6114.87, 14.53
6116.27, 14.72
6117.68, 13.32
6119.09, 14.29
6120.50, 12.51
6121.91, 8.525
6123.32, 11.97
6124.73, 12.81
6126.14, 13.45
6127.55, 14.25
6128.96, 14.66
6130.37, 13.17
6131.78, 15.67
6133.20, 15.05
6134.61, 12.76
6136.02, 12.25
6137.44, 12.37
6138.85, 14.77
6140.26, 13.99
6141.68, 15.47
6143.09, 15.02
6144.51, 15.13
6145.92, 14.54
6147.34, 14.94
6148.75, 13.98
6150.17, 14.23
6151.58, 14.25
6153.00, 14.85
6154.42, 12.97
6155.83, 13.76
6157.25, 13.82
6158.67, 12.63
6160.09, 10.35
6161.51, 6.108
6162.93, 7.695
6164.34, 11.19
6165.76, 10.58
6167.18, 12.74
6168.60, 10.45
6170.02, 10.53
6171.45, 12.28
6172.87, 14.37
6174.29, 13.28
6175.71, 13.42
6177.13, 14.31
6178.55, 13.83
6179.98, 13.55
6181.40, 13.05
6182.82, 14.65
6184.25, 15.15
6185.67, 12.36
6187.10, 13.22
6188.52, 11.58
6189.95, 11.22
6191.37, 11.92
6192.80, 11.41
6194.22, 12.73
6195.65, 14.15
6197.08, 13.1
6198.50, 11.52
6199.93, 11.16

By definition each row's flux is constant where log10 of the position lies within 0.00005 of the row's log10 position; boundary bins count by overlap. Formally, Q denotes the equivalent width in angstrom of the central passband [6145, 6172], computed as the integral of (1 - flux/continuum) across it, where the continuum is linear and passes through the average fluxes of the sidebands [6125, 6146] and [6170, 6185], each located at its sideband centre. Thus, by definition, 3.19 angstrom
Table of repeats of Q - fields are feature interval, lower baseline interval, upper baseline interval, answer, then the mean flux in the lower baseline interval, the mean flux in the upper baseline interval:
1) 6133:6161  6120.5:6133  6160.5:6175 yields -4.1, 13.1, 10.9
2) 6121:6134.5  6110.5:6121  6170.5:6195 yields 0.3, 13.7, 13.1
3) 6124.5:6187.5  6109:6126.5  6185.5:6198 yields -2.2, 13.1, 12.4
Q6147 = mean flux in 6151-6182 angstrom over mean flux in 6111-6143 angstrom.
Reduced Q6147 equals 0.91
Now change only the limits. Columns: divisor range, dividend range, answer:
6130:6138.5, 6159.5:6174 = 0.79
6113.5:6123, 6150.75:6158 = 1.08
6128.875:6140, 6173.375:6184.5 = 1.00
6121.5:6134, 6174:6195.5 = 0.98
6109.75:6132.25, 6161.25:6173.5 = 0.81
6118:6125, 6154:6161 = 1.04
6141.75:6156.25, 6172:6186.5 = 0.95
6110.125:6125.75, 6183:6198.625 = 0.98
